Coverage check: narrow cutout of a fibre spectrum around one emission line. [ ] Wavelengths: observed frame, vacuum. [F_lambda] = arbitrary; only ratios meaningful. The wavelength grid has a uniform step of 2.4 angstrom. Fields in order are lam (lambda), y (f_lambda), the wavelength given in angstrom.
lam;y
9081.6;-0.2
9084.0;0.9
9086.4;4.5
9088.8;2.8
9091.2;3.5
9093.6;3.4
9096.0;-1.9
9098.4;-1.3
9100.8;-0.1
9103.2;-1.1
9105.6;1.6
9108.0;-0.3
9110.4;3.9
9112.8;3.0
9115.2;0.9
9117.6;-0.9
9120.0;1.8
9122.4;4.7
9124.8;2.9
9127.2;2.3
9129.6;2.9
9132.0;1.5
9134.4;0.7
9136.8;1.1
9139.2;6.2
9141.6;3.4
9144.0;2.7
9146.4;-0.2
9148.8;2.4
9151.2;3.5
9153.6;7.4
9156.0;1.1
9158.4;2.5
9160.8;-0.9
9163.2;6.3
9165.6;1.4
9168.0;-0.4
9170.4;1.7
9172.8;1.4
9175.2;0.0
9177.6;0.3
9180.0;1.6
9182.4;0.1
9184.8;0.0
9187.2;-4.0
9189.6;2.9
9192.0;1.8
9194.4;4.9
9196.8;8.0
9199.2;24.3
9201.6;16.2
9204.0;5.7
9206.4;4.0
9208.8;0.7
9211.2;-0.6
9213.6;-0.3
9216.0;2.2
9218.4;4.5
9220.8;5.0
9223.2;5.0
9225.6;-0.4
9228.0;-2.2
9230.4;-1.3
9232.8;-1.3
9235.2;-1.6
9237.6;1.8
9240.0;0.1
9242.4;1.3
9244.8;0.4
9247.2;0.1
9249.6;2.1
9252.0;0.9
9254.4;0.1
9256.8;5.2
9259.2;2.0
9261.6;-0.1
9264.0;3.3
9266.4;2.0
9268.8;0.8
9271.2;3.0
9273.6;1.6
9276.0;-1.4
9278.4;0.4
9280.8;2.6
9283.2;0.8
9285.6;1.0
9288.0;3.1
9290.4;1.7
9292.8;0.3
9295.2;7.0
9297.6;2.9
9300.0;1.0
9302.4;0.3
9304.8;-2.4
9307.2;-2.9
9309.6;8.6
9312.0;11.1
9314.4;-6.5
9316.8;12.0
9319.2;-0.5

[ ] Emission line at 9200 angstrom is H-beta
